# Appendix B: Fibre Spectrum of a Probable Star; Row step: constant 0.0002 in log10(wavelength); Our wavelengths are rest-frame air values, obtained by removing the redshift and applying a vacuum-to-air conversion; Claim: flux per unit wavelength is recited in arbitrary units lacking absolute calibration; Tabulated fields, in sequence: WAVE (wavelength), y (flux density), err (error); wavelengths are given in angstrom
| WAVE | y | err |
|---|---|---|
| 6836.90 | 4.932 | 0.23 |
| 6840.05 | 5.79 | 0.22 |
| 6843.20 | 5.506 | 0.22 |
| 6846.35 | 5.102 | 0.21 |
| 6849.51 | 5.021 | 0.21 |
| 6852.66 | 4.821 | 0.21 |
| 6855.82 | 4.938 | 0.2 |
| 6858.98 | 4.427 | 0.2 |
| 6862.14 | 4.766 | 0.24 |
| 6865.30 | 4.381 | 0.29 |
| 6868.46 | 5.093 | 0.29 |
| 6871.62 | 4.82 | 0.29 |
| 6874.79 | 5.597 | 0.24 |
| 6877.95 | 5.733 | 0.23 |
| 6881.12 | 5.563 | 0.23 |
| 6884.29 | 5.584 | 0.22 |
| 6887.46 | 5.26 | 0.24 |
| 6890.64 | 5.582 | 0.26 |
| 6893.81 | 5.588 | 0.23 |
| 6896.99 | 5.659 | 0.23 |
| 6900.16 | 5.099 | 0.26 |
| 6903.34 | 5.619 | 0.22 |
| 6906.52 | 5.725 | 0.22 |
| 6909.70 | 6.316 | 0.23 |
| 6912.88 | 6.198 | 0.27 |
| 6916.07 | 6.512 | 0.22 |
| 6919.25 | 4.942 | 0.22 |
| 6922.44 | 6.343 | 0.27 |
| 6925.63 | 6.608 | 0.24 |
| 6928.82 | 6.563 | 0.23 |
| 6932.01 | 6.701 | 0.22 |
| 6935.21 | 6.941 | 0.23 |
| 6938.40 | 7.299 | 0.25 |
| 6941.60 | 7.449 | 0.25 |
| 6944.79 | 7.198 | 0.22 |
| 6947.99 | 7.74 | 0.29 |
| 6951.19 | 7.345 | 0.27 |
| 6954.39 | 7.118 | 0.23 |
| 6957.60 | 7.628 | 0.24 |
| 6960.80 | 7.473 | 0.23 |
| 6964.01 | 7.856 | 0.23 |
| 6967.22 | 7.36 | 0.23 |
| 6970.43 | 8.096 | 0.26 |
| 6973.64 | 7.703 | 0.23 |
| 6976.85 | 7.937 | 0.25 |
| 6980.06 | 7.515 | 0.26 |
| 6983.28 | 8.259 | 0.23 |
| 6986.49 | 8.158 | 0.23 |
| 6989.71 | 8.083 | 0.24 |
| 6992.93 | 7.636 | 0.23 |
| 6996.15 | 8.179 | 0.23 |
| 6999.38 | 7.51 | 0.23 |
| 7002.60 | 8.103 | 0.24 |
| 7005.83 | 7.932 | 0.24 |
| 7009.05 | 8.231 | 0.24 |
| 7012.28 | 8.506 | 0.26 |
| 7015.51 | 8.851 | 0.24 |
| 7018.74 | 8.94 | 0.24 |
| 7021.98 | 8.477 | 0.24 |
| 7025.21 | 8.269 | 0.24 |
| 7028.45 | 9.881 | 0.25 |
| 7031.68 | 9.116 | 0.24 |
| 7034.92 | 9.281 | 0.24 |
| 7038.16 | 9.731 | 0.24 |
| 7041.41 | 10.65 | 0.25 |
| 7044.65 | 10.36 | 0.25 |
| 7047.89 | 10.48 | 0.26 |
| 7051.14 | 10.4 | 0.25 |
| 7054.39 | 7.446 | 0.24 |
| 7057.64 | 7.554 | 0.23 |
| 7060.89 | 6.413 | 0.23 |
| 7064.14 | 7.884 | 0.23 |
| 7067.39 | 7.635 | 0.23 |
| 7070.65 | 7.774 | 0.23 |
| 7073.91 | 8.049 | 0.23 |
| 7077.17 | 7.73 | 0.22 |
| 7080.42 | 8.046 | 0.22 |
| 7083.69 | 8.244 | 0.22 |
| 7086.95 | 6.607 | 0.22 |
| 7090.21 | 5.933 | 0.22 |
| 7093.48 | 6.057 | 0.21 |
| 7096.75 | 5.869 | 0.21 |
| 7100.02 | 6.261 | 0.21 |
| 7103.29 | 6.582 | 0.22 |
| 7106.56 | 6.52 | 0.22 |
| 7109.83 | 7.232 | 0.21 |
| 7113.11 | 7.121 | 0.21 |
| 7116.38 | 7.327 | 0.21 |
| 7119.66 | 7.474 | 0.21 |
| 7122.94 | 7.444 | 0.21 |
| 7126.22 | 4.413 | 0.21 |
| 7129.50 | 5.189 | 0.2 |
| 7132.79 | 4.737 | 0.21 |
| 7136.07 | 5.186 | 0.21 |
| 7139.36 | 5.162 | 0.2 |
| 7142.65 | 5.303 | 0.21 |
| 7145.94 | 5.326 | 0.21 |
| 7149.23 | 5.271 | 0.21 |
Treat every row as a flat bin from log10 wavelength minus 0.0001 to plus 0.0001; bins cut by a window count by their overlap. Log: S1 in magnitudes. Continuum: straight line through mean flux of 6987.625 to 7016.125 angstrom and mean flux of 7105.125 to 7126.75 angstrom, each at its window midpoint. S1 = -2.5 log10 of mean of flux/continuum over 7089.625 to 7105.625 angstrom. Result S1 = 0.15 mag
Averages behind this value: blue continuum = 8.09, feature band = 6.17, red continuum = 6.92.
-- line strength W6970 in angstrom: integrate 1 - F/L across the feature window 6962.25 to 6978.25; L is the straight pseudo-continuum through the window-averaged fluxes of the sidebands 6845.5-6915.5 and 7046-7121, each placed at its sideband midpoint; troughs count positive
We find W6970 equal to -3.9 angstrom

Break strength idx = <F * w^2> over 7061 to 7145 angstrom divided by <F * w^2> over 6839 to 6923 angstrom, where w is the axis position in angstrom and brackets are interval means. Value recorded 1.3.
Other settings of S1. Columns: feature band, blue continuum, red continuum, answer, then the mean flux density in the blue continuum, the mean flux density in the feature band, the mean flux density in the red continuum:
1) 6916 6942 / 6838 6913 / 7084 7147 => -0.19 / 5.32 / 6.56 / 6.14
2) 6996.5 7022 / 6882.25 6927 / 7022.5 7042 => 0.05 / 5.78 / 8.3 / 9.37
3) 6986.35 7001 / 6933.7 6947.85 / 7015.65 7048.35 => 0.09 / 7.28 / 7.89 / 9.46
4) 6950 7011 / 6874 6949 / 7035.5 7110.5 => -0.14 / 6.16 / 7.8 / 7.83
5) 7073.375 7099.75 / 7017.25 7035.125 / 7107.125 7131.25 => 0.07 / 8.97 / 6.98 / 6.59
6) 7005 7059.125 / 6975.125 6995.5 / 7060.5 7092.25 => -0.18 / 7.94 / 9.09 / 7.45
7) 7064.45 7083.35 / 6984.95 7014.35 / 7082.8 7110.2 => -0.15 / 8.05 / 7.87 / 6.52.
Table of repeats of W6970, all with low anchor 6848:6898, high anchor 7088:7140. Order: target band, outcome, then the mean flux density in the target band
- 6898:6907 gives -0.28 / 5.47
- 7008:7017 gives -4.36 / 8.54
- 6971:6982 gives -4.25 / 7.77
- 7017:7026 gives -4.35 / 8.59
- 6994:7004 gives -3.88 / 7.91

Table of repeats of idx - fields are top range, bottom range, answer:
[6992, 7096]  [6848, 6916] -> 1.62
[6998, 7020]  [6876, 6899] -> 1.55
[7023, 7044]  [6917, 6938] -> 1.53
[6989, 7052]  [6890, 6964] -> 1.40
